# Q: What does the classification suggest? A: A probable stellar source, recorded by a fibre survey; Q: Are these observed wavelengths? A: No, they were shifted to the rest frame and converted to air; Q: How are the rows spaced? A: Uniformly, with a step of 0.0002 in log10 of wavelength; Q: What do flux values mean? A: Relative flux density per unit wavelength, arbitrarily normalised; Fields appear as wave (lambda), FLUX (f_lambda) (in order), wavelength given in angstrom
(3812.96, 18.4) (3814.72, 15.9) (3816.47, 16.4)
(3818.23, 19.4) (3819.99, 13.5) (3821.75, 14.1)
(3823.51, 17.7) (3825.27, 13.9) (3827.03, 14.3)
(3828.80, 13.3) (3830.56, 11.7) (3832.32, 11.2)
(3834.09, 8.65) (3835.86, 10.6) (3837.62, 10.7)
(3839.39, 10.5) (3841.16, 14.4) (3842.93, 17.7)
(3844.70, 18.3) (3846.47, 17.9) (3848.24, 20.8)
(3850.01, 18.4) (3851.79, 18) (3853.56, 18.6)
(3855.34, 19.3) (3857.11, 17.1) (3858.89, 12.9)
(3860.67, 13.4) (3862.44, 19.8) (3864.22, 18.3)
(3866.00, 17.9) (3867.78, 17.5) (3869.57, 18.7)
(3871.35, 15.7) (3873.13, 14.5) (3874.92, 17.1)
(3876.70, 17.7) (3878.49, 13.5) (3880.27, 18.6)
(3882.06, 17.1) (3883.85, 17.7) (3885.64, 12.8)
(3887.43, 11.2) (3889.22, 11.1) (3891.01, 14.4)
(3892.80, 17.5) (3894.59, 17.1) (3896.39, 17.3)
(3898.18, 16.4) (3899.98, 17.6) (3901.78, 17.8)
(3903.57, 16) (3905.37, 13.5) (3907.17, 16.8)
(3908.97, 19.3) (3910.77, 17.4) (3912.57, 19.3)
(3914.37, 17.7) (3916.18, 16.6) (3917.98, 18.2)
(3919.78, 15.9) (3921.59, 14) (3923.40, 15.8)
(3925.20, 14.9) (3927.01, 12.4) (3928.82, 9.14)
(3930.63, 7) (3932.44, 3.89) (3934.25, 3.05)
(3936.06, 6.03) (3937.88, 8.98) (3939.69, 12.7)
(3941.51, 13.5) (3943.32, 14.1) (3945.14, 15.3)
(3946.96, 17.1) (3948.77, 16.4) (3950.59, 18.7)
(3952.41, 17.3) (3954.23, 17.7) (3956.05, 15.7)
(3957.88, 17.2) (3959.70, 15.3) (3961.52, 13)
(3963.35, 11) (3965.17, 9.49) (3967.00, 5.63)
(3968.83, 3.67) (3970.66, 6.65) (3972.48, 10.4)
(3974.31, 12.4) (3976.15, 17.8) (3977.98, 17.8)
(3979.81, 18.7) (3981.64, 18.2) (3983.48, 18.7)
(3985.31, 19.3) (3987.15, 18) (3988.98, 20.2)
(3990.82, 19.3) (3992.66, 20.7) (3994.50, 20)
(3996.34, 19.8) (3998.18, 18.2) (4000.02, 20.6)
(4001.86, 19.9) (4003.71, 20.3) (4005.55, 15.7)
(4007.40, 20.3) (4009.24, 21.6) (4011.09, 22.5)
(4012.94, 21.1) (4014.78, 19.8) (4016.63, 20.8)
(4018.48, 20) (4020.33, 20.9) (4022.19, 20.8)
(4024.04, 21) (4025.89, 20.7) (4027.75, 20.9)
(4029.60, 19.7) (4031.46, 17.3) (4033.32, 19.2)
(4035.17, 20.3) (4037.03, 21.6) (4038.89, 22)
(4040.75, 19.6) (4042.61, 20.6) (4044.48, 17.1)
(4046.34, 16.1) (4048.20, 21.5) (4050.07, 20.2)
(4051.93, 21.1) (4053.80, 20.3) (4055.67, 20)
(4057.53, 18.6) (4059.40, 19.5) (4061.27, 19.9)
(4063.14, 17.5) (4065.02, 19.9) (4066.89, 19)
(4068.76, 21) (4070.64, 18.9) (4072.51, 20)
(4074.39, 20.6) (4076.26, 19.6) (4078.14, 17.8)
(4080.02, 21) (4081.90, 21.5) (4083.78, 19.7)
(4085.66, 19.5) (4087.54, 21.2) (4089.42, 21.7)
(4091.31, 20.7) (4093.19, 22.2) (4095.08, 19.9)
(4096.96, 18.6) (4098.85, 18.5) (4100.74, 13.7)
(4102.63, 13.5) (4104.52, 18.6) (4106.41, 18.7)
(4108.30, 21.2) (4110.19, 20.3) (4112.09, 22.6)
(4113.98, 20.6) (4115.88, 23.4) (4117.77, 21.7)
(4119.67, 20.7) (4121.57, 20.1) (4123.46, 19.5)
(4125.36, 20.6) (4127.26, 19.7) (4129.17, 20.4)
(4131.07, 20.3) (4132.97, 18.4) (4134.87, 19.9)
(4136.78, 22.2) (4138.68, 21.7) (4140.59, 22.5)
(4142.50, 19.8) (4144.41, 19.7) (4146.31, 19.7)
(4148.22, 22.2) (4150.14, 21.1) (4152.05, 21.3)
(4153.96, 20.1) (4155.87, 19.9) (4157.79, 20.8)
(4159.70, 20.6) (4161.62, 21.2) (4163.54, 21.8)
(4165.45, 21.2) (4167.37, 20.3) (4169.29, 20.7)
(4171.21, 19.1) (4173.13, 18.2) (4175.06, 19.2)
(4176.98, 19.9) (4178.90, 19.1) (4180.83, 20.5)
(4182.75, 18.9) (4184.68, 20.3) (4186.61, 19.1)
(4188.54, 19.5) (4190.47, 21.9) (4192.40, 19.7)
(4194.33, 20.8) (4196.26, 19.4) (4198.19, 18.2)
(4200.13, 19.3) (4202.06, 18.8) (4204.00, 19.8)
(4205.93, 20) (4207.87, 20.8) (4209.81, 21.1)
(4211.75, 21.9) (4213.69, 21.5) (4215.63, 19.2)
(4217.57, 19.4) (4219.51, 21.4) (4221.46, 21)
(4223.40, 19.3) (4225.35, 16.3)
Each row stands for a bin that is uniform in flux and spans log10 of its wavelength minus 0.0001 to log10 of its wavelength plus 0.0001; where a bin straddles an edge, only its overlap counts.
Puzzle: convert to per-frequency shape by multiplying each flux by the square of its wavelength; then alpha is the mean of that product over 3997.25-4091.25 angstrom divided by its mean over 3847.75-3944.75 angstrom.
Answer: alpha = 1.4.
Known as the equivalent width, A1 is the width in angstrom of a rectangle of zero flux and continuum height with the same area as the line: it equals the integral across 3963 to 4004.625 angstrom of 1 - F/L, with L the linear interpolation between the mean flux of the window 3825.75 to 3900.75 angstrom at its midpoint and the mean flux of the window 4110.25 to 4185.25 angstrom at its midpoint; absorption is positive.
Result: 4.1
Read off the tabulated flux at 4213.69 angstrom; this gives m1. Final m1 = 21.5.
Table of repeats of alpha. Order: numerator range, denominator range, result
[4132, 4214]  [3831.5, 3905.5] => 1.49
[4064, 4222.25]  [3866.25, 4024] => 1.39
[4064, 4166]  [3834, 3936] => 1.48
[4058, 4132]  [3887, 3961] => 1.48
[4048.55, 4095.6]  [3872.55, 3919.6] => 1.34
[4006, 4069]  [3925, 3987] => 1.61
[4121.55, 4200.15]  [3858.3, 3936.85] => 1.54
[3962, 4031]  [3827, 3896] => 1.21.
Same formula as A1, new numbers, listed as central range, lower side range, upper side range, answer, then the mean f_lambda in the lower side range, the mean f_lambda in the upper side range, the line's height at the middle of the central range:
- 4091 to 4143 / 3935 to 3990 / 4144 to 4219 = -4.4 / 14.2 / 20.2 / 18.4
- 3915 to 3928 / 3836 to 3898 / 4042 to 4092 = 1.3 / 16.2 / 19.8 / 17.2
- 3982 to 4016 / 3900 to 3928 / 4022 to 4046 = -1.5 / 16.4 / 19.9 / 18.9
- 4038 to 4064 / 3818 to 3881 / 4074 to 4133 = -0.7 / 15.7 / 19.9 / 19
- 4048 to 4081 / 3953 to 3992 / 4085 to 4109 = -3.5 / 14.6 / 19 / 17.9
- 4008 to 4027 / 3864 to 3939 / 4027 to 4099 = -2.6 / 14.8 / 19.9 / 18.4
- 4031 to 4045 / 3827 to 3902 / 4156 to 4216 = -1.4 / 15.7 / 20.1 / 18.1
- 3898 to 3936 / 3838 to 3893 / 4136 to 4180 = 6.4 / 16.3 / 20.5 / 17.1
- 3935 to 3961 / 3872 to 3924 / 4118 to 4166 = 3.8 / 16.2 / 20.6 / 17.1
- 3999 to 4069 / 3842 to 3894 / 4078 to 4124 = -3.6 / 16.7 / 19.9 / 19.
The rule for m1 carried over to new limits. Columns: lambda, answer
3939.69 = 12.7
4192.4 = 19.7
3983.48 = 18.7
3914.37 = 17.7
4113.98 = 20.6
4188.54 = 19.5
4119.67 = 20.7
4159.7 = 20.6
